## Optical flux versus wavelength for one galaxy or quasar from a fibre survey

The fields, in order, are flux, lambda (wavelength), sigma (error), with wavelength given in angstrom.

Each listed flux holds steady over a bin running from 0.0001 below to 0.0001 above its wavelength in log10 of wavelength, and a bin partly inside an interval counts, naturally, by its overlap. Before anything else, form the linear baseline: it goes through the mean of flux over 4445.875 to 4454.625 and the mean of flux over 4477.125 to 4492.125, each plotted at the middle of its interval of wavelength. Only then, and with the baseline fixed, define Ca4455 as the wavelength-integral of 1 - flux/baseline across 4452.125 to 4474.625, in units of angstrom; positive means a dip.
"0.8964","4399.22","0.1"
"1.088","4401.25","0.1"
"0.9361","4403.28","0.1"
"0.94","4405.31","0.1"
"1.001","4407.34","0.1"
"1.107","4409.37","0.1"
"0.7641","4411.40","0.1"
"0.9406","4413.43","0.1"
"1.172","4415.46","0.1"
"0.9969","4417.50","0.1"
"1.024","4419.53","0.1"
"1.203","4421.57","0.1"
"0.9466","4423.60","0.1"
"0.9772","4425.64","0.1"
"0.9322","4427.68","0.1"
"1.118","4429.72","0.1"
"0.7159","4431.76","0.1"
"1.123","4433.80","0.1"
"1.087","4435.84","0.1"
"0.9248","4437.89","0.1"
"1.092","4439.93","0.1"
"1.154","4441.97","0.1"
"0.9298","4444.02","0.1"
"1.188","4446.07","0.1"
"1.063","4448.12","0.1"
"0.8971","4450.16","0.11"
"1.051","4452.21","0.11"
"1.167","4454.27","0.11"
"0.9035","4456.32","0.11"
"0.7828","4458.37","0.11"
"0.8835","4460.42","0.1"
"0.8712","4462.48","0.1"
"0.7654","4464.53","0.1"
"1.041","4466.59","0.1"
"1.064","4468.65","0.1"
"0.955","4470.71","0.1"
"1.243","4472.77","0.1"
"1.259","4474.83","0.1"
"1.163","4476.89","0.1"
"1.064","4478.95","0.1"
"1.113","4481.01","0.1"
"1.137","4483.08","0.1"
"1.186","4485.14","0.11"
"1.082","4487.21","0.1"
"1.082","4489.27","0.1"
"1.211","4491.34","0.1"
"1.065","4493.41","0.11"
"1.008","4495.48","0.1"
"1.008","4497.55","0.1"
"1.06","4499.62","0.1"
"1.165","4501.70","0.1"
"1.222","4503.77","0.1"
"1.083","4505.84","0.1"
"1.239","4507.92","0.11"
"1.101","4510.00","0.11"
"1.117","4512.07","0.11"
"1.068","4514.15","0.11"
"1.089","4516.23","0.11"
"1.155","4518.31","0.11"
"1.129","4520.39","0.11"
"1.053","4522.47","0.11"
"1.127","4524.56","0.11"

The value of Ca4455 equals 2.1 angstrom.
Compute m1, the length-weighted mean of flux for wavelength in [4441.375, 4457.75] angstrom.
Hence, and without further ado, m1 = 1.03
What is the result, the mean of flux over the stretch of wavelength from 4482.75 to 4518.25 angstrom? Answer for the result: 1.11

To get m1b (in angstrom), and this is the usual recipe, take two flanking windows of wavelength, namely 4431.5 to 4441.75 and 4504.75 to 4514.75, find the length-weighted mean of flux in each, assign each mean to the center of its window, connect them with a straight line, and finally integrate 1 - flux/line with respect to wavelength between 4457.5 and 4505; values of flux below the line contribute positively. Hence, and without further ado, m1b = 0.98 angstrom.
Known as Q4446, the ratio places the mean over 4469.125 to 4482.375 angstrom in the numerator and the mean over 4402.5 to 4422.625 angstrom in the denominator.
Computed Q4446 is 1.12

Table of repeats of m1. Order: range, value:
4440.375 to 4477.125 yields 1.02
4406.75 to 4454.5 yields 1.02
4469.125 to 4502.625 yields 1.11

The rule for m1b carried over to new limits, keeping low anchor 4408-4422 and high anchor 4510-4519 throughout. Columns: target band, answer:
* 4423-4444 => 0.66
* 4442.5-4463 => 1.41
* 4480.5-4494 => -0.56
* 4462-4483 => 0.16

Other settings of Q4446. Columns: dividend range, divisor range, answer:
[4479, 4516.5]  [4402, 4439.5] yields 1.12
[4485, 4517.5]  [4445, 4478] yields 1.09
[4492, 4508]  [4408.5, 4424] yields 1.08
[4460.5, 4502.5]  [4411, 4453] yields 1.05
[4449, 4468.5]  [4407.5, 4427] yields 0.92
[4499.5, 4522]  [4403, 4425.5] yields 1.13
